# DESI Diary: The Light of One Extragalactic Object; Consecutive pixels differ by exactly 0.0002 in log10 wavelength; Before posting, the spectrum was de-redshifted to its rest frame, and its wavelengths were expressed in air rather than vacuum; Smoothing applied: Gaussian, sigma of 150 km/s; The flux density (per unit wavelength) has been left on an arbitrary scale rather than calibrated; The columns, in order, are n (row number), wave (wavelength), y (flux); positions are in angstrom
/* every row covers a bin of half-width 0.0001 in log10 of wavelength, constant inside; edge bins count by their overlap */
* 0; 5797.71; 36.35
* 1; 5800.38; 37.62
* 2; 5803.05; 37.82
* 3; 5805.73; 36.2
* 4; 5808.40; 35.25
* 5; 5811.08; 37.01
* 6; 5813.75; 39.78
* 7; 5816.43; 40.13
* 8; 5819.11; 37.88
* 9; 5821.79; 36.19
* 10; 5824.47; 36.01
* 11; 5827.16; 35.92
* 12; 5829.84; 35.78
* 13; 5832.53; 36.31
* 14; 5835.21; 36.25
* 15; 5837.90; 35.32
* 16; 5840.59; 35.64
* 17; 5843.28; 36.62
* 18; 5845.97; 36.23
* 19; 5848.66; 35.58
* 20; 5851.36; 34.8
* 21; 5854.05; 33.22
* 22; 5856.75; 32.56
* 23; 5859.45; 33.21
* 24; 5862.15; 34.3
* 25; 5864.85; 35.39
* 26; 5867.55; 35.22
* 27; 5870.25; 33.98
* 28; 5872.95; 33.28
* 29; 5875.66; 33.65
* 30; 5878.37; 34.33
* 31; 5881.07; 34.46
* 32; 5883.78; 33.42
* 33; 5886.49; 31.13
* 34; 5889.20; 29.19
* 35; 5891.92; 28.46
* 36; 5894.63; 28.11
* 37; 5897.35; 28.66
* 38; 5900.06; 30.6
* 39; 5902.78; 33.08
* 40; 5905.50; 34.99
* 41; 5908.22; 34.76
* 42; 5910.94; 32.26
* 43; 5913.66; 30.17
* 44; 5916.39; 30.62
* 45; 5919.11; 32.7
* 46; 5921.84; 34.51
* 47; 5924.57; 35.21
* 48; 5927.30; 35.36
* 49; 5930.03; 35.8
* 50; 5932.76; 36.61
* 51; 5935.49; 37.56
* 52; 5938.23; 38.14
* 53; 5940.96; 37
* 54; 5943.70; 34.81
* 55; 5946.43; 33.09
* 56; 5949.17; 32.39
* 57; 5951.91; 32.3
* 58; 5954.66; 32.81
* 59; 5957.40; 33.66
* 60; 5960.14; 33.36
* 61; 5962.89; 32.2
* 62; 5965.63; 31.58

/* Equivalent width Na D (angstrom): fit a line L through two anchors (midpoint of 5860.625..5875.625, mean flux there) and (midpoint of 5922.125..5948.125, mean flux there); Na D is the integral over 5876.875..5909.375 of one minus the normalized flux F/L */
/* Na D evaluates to 2.9 angstrom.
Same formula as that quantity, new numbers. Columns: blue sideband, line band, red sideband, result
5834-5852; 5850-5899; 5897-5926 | 2.5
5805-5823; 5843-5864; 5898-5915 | 0.5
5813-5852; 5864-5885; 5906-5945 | 0.9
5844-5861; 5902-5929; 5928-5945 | 2.0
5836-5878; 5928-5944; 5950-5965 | -1.7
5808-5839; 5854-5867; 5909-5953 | 0.8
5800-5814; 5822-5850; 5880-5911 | -0.6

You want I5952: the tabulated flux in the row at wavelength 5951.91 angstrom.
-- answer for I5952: 32.3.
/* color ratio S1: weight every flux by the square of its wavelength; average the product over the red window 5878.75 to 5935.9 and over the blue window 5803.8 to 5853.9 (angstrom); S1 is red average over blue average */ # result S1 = 0.92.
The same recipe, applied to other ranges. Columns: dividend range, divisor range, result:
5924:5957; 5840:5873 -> 1.04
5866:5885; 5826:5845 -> 0.96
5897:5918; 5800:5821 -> 0.88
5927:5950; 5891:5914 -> 1.15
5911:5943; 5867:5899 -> 1.11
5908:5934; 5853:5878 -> 1.01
